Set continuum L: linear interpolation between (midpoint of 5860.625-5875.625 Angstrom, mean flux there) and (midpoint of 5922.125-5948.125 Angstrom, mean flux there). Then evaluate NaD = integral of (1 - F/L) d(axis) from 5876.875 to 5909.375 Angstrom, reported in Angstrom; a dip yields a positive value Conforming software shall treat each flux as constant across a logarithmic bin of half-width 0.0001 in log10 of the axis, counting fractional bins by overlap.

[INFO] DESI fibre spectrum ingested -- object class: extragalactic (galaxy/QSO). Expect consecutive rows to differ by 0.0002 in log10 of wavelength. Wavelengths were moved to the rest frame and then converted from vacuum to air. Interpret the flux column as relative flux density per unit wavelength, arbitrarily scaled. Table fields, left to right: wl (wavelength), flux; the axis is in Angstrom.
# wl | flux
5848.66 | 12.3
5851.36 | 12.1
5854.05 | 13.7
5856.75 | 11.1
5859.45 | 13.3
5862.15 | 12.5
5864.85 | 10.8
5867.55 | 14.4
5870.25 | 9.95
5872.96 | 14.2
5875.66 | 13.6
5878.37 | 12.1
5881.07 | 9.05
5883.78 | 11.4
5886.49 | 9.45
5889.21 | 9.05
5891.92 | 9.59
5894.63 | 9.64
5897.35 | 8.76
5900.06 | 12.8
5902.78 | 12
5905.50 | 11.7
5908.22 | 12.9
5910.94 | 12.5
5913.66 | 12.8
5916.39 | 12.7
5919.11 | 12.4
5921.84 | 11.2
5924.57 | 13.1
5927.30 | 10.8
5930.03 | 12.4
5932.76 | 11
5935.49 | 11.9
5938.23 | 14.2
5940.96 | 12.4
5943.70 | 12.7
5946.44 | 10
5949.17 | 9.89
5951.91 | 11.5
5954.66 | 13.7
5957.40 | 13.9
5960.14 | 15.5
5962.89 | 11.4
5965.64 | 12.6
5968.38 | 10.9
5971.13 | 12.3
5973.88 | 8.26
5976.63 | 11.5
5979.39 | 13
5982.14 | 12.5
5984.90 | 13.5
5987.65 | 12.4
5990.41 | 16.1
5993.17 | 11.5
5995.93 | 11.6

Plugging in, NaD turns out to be 4.2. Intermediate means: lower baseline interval 12.5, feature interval 10.7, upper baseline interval 12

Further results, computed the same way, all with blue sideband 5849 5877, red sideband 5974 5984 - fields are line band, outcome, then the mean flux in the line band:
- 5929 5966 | -0.93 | 12.4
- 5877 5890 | 2.27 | 10.3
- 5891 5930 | 1.86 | 11.7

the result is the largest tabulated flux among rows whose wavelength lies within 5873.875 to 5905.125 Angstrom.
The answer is 13.6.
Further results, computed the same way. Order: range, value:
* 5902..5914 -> 12.9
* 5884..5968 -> 15.5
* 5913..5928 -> 13.1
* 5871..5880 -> 14.2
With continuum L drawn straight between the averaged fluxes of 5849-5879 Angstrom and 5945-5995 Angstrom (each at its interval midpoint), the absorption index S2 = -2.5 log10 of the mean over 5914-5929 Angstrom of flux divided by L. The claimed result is 0.02 mag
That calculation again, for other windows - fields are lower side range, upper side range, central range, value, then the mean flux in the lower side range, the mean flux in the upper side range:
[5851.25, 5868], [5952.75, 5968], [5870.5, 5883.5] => 0.06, 12.5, 13.2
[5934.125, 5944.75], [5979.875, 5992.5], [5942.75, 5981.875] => 0.10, 12.8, 13.5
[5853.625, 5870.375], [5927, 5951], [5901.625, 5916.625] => -0.04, 12.3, 11.7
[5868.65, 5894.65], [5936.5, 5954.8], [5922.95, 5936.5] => -0.01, 10.9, 11.9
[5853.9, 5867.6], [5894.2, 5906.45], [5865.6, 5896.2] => 0.06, 12.4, 11.1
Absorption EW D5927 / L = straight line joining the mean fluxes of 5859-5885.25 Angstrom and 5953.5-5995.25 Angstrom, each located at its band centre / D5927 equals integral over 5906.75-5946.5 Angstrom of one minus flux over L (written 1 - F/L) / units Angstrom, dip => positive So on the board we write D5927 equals 0.2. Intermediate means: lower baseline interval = 12.1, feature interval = 12.3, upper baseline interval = 12.6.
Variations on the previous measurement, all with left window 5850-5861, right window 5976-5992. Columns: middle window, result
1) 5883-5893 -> 2.3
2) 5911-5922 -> 0.4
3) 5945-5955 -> 1.5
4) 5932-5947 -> 0.9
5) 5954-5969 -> 0.0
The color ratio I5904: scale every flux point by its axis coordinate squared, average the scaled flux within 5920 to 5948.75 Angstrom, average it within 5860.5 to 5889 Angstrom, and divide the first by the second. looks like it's 1.04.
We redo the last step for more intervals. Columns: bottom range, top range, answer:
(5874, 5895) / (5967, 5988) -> 1.15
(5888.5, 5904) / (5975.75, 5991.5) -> 1.31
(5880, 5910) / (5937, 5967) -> 1.20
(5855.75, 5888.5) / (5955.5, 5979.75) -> 1.07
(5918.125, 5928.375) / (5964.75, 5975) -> 0.94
